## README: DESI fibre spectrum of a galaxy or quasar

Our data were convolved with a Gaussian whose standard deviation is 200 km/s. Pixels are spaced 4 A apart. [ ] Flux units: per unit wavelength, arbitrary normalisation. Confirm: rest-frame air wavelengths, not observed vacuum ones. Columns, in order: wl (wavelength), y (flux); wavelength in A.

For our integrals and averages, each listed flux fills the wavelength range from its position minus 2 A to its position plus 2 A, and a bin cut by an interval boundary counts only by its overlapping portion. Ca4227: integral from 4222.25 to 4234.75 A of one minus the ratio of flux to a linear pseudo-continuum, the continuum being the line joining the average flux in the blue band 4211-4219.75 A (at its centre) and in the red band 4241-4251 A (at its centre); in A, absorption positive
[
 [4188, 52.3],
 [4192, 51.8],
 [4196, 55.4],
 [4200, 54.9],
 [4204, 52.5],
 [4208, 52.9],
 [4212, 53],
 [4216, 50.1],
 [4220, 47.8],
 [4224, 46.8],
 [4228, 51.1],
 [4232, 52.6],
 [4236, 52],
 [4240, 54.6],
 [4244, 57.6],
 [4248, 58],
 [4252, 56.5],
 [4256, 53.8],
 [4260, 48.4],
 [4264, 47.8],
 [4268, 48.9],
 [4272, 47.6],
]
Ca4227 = 0.7 A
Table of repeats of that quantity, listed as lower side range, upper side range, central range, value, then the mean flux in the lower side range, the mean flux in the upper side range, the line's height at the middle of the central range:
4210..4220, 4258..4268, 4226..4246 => -1.6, 50.8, 48.3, 49.7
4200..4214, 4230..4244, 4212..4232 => 1.4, 53.1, 53.7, 53.4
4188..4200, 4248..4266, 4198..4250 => 0.4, 53.6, 52.3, 53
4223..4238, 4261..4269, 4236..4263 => -2.7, 50.9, 48.3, 49.5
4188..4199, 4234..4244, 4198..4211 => 0.1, 53.5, 54.2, 53.6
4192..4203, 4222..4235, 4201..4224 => 0.6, 54.3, 50.3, 52.4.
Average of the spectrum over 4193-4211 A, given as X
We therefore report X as 53.8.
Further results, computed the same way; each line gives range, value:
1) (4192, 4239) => 51.8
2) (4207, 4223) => 50.6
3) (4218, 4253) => 52.9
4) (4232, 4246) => 54.4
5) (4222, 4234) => 50.2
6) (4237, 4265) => 54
